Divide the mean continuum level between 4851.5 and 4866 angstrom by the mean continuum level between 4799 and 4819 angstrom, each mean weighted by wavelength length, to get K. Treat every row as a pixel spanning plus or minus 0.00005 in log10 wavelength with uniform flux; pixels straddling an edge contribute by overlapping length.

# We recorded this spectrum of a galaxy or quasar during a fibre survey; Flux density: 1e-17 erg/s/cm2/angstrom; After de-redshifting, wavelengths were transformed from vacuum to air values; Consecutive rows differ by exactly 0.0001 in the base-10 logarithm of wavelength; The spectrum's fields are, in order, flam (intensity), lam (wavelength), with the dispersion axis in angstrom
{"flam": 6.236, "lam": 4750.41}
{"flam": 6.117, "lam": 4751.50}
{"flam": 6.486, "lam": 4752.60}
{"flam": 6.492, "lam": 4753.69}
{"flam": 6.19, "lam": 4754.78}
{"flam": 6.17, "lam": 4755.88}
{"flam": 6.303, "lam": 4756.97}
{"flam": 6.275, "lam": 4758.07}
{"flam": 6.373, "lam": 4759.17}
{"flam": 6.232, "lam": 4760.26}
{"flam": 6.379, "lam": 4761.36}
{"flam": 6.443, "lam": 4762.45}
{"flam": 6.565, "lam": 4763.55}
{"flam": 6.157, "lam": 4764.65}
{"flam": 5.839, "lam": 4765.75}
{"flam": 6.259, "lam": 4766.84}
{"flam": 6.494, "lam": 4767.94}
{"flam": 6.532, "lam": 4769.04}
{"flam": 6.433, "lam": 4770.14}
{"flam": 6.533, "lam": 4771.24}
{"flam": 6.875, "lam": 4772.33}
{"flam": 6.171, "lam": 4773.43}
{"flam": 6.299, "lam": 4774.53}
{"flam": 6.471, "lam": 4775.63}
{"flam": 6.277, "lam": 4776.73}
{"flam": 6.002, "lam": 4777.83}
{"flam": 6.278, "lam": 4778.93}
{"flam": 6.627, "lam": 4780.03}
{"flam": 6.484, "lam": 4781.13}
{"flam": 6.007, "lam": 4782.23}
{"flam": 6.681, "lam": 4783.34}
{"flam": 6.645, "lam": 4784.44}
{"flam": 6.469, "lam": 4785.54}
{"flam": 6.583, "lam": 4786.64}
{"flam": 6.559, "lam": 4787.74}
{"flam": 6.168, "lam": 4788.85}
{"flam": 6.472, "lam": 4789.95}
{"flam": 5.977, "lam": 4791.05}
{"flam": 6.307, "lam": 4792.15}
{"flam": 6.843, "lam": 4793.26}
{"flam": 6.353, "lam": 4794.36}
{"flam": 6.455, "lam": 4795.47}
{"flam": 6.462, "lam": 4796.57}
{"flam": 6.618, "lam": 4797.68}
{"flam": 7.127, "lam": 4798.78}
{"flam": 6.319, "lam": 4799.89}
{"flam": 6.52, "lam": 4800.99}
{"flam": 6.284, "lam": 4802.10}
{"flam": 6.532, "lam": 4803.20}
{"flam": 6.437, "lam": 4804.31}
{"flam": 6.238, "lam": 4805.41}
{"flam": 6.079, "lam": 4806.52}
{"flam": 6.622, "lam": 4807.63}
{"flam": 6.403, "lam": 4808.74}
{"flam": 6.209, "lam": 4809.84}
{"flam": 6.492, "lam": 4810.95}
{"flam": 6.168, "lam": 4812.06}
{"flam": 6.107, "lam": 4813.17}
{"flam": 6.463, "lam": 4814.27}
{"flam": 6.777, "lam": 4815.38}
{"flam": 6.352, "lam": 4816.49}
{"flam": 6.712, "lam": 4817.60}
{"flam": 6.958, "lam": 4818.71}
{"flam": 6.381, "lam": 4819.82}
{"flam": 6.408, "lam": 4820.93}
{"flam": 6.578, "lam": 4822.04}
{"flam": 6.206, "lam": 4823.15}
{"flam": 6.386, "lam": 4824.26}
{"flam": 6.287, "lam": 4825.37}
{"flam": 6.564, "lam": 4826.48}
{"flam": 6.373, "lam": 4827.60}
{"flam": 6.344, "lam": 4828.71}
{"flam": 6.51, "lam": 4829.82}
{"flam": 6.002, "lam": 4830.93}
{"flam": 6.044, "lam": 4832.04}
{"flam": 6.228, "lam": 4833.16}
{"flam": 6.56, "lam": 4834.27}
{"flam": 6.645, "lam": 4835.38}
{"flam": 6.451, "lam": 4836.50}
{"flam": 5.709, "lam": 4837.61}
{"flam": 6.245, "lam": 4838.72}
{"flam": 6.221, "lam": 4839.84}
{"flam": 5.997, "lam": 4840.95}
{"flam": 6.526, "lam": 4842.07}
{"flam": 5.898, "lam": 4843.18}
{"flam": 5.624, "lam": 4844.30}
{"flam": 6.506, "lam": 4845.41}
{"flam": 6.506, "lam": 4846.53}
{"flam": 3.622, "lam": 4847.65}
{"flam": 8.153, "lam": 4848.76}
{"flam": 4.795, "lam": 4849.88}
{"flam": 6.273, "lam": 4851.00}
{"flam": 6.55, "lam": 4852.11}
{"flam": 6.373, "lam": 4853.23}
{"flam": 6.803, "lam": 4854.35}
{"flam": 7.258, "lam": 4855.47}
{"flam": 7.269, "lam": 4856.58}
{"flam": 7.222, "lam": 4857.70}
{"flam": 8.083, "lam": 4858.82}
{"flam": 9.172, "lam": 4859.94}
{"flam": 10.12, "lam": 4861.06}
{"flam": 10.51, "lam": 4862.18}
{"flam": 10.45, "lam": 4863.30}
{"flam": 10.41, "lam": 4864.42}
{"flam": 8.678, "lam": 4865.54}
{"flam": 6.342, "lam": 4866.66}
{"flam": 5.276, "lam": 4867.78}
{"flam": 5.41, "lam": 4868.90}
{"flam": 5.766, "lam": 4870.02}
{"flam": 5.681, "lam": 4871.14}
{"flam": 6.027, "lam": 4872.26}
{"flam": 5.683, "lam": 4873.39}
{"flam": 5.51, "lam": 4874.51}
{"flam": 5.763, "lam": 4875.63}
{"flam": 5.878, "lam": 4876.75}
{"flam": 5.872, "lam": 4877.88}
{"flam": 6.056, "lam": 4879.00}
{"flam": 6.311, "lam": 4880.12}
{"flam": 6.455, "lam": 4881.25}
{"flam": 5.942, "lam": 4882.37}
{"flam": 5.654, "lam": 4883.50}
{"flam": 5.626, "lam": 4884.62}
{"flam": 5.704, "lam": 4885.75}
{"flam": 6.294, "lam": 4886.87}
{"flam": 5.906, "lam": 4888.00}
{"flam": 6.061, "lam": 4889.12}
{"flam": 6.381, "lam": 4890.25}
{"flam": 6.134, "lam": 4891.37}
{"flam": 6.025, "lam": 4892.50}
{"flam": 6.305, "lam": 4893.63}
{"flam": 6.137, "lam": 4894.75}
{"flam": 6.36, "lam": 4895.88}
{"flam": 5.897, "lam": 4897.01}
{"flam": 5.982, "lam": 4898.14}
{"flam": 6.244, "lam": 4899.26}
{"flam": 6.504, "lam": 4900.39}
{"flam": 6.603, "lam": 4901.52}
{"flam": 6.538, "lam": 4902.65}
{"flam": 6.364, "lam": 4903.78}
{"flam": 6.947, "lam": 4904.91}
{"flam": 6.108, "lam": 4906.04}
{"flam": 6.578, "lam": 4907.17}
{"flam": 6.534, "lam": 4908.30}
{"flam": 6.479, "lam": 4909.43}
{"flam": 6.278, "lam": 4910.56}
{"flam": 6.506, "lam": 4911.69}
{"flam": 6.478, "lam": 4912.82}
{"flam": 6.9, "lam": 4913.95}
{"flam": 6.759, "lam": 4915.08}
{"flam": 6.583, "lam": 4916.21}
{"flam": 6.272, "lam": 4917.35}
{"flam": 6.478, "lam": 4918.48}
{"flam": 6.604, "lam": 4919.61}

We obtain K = 1.30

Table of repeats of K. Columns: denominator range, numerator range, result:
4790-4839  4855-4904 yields 1.04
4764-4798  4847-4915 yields 1.03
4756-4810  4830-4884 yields 1.04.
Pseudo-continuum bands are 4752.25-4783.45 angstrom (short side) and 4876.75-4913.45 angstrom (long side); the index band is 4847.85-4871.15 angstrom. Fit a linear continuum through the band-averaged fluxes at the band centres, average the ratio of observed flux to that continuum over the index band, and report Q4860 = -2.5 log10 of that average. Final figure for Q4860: -0.188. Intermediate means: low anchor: 6.35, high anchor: 6.22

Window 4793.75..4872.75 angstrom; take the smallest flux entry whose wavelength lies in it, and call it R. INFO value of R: 3.622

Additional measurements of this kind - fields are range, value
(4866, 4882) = 5.276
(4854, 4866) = 6.803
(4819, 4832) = 6.002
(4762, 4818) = 5.839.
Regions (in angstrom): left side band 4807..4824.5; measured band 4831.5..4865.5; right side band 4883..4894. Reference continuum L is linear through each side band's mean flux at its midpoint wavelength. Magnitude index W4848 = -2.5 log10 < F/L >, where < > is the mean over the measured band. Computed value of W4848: -0.13 mag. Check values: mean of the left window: 6.45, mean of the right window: 6.01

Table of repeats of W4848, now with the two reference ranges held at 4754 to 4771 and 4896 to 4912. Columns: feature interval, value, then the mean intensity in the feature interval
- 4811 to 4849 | 0.010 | 6.3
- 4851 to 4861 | -0.167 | 7.42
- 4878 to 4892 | 0.060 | 6.04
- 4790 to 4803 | -0.025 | 6.48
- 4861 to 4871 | -0.234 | 7.91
